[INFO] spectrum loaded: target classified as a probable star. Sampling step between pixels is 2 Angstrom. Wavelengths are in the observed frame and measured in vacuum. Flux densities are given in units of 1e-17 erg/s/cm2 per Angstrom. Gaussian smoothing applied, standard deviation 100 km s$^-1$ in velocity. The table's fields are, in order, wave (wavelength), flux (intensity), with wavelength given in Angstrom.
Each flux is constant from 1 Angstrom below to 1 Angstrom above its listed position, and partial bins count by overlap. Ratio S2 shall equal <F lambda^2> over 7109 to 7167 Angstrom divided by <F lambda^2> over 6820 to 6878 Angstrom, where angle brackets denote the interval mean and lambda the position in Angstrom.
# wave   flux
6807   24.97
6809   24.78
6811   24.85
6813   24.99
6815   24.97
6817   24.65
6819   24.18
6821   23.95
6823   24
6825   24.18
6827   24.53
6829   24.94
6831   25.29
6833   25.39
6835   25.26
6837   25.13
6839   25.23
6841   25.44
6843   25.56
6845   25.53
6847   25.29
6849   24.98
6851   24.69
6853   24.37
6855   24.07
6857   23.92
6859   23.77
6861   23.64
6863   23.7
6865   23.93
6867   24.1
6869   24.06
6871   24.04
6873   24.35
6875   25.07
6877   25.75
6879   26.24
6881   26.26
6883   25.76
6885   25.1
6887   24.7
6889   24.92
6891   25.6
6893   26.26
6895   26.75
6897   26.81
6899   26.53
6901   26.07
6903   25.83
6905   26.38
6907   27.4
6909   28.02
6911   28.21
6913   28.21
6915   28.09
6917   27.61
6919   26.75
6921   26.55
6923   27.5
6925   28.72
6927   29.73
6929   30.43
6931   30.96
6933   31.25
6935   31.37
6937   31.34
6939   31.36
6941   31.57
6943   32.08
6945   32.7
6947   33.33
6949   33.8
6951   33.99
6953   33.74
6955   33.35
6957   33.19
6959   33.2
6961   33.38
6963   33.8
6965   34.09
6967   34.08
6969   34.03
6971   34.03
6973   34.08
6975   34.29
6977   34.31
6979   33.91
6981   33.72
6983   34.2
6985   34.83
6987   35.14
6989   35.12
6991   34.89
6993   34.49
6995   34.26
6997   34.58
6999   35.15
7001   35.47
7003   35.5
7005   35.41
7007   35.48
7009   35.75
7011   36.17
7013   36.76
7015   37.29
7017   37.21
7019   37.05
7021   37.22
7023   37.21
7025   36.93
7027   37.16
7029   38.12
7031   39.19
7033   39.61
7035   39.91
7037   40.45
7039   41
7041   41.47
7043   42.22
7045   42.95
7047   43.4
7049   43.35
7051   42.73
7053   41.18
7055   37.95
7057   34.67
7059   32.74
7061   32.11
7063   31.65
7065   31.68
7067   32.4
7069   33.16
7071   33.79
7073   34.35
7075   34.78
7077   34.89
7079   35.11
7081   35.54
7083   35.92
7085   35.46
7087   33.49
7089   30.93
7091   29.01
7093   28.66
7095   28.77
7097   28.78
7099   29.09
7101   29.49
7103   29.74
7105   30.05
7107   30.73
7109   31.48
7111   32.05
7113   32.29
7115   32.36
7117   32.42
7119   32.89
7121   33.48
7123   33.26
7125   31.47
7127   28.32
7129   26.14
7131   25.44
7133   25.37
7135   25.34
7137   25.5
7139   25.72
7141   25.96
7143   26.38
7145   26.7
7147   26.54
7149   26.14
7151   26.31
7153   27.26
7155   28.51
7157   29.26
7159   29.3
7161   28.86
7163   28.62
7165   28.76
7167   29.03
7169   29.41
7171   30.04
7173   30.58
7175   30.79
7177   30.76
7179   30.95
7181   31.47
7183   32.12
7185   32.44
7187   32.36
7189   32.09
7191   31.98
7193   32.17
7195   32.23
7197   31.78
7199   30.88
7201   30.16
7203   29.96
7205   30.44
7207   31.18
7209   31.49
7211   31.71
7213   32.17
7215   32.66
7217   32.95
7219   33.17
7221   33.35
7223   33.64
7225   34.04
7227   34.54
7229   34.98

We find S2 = 1.26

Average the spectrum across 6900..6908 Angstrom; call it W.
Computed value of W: 26.4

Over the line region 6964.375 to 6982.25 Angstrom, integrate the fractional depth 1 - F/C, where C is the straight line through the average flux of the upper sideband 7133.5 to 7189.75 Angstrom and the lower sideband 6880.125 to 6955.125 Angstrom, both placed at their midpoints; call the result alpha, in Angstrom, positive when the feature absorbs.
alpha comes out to -3.3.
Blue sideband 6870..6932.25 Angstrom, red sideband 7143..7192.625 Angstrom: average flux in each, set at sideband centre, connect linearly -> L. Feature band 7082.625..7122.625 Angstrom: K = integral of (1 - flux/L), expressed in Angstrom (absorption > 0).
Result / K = -3.4 Angstrom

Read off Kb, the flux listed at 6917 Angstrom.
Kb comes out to 27.61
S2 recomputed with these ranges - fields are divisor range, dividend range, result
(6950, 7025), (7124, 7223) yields 0.90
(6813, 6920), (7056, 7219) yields 1.30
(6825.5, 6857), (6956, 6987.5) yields 1.41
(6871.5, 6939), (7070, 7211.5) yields 1.19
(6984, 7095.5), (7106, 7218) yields 0.86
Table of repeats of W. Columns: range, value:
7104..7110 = 30.8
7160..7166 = 28.7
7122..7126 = 32.4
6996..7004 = 35.2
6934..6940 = 31.4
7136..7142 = 25.7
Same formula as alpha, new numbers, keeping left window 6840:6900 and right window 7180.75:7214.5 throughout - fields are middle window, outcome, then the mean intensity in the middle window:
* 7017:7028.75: -3.80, 37.2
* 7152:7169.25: 1.17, 28.8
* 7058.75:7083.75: -3.99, 33.7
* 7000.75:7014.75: -4.08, 35.9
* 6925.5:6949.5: -4.69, 31.6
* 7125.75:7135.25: 1.23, 26.3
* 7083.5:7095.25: -0.79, 31.4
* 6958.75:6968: -2.35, 33.8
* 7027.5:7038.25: -4.21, 39.4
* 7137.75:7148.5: 1.50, 26.2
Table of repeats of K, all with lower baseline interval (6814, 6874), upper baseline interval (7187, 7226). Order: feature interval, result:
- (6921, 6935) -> -1.8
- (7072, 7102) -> -2.8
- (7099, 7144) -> 1.3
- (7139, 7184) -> 3.4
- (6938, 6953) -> -3.4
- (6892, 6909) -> -0.6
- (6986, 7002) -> -4.2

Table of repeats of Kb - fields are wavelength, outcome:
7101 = 29.49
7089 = 30.93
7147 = 26.54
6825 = 24.18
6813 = 24.99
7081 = 35.54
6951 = 33.99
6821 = 23.95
